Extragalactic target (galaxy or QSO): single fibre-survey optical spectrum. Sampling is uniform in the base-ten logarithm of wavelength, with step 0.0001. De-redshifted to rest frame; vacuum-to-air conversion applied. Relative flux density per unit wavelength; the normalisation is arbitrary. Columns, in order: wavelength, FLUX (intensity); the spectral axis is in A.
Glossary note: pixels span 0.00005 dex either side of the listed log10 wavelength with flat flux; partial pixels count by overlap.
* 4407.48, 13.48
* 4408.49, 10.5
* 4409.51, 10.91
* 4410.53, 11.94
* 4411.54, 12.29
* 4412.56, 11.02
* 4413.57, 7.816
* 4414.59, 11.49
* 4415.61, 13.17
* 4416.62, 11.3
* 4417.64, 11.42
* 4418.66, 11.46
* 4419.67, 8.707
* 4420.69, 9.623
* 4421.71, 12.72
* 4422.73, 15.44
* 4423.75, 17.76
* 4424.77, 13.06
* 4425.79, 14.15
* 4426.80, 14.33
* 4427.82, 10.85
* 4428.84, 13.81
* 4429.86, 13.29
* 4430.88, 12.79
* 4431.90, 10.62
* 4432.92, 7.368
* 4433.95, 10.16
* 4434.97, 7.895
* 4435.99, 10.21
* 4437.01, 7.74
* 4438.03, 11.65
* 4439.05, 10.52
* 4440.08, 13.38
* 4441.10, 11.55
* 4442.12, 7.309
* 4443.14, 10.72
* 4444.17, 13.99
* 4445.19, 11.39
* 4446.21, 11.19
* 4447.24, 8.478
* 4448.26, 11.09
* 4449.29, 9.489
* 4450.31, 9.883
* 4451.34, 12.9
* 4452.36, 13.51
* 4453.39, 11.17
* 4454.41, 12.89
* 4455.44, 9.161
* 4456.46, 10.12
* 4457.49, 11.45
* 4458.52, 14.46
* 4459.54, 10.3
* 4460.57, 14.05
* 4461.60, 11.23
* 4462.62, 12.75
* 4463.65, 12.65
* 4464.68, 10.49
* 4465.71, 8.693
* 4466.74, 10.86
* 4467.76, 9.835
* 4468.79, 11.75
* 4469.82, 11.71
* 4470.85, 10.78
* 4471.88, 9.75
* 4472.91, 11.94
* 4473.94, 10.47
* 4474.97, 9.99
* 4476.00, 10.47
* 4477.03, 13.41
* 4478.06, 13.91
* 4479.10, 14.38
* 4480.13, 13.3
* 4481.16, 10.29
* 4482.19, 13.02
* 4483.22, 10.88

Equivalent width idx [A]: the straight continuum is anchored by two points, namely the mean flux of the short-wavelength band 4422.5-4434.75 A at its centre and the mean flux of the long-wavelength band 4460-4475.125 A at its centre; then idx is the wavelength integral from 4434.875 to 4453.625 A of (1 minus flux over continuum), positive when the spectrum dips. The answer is 1.9 A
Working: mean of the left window 12.6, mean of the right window 11.2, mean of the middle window 10.8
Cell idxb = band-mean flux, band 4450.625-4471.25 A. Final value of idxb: 11.5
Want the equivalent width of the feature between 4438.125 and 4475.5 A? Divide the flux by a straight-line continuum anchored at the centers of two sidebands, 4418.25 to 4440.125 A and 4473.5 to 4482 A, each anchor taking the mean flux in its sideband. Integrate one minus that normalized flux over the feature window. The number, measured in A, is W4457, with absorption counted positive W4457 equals 2.3 A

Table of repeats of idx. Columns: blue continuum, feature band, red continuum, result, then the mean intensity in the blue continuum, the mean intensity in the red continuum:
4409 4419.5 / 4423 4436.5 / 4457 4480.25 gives -0.9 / 11.2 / 11.7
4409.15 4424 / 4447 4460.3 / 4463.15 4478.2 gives 0.0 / 11.7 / 11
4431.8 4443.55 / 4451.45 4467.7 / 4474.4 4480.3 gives -0.4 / 9.9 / 12.5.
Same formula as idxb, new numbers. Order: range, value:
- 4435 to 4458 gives 10.8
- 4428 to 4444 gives 10.7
